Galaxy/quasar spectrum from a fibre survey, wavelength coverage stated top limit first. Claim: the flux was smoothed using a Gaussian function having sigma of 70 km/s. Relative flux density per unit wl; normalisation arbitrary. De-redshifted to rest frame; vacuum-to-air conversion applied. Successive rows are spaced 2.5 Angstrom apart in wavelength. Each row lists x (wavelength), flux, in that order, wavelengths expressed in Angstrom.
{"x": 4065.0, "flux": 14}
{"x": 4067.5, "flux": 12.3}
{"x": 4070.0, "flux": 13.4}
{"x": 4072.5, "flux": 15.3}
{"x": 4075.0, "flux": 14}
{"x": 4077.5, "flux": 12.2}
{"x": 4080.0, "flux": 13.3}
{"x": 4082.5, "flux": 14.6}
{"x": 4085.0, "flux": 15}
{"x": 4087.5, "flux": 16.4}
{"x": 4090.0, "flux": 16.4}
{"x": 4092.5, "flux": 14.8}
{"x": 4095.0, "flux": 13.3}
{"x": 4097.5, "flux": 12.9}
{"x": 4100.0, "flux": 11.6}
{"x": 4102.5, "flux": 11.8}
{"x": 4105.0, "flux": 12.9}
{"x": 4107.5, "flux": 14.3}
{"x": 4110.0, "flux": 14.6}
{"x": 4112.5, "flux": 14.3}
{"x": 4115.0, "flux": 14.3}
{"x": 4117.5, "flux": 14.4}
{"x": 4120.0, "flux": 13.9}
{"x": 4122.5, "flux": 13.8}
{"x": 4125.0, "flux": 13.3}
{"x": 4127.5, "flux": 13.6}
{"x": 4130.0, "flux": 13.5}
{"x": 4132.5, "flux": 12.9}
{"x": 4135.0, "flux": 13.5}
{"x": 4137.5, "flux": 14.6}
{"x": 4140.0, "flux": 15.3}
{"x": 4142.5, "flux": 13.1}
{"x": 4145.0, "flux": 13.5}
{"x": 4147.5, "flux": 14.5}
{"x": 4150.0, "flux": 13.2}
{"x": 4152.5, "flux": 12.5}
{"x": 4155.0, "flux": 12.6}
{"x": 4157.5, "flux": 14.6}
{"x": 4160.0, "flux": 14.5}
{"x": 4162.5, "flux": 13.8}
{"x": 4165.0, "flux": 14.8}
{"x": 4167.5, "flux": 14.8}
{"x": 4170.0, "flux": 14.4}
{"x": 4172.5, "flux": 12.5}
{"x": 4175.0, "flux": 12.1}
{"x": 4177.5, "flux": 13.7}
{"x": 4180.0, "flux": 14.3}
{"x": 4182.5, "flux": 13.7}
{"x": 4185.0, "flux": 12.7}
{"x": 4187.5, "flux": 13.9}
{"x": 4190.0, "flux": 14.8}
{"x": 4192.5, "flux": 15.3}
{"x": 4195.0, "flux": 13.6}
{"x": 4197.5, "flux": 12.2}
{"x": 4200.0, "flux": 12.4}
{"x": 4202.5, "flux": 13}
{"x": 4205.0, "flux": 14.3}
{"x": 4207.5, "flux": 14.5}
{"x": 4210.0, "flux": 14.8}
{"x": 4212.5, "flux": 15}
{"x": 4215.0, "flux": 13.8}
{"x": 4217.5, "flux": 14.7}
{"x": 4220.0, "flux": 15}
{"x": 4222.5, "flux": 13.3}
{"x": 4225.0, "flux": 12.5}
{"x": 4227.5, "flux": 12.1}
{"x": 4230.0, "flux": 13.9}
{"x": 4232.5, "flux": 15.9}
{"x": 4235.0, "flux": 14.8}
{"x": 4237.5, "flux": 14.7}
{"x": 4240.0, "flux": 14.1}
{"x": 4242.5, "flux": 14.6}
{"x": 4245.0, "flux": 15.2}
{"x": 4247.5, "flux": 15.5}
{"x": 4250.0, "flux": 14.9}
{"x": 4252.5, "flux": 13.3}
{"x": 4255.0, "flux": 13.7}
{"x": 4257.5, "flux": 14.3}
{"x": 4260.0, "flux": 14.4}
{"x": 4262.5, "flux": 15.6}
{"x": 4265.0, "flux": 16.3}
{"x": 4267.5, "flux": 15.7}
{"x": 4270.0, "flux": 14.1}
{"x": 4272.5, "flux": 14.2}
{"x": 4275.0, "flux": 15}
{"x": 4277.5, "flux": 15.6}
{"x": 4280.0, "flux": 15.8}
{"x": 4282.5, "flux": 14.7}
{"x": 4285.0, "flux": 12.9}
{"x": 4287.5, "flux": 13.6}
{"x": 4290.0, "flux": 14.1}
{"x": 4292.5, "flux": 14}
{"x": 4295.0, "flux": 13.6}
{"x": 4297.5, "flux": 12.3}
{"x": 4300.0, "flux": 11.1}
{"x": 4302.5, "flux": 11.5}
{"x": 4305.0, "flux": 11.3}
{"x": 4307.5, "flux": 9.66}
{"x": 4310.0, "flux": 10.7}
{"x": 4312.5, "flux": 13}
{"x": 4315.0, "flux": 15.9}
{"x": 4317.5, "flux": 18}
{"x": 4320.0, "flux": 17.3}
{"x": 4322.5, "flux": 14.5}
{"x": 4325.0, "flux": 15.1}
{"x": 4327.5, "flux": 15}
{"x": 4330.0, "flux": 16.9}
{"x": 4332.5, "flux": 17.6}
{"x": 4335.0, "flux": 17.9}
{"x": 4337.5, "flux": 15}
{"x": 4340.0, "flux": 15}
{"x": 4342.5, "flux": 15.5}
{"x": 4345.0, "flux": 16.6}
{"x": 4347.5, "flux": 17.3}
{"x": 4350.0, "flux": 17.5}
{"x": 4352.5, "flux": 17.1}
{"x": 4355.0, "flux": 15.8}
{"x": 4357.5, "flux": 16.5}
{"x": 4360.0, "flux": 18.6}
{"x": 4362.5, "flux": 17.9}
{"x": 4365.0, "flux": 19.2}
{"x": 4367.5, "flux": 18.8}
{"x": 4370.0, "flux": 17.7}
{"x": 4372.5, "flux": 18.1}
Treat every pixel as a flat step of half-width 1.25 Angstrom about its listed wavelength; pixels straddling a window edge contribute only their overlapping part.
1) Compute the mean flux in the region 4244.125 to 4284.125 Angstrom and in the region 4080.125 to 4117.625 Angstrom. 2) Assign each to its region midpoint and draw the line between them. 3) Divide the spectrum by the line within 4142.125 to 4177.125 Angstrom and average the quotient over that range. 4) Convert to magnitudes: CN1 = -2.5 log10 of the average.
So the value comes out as 0.06 mag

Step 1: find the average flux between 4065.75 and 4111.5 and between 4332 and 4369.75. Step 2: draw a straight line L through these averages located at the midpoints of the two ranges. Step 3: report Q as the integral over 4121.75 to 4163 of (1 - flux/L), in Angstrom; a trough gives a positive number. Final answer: 2.3 Angstrom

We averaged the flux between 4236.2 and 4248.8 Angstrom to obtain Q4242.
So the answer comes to 14.8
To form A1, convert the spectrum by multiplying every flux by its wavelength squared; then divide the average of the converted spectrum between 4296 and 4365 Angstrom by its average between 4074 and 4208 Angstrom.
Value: 1.2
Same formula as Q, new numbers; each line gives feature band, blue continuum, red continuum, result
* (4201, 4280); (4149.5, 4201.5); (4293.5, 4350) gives -2.26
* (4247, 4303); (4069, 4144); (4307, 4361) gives 4.08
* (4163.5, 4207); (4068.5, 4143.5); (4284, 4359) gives 1.62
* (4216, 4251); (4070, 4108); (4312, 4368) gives 2.51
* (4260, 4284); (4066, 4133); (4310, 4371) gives 0.92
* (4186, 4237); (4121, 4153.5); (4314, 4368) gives 2.70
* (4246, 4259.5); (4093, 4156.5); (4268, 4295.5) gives -0.12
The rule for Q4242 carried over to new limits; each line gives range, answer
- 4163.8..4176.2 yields 13.7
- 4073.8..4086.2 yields 13.8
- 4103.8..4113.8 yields 14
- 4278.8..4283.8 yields 15.2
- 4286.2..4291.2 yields 13.8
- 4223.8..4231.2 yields 12.8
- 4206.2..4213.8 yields 14.8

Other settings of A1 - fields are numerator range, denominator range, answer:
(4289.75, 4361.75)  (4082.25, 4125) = 1.19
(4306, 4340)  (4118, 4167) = 1.19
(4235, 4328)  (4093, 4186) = 1.11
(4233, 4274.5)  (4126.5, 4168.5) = 1.12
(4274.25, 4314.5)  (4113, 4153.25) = 1.03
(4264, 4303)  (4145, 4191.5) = 1.08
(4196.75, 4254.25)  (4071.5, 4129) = 1.08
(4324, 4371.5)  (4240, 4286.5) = 1.19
